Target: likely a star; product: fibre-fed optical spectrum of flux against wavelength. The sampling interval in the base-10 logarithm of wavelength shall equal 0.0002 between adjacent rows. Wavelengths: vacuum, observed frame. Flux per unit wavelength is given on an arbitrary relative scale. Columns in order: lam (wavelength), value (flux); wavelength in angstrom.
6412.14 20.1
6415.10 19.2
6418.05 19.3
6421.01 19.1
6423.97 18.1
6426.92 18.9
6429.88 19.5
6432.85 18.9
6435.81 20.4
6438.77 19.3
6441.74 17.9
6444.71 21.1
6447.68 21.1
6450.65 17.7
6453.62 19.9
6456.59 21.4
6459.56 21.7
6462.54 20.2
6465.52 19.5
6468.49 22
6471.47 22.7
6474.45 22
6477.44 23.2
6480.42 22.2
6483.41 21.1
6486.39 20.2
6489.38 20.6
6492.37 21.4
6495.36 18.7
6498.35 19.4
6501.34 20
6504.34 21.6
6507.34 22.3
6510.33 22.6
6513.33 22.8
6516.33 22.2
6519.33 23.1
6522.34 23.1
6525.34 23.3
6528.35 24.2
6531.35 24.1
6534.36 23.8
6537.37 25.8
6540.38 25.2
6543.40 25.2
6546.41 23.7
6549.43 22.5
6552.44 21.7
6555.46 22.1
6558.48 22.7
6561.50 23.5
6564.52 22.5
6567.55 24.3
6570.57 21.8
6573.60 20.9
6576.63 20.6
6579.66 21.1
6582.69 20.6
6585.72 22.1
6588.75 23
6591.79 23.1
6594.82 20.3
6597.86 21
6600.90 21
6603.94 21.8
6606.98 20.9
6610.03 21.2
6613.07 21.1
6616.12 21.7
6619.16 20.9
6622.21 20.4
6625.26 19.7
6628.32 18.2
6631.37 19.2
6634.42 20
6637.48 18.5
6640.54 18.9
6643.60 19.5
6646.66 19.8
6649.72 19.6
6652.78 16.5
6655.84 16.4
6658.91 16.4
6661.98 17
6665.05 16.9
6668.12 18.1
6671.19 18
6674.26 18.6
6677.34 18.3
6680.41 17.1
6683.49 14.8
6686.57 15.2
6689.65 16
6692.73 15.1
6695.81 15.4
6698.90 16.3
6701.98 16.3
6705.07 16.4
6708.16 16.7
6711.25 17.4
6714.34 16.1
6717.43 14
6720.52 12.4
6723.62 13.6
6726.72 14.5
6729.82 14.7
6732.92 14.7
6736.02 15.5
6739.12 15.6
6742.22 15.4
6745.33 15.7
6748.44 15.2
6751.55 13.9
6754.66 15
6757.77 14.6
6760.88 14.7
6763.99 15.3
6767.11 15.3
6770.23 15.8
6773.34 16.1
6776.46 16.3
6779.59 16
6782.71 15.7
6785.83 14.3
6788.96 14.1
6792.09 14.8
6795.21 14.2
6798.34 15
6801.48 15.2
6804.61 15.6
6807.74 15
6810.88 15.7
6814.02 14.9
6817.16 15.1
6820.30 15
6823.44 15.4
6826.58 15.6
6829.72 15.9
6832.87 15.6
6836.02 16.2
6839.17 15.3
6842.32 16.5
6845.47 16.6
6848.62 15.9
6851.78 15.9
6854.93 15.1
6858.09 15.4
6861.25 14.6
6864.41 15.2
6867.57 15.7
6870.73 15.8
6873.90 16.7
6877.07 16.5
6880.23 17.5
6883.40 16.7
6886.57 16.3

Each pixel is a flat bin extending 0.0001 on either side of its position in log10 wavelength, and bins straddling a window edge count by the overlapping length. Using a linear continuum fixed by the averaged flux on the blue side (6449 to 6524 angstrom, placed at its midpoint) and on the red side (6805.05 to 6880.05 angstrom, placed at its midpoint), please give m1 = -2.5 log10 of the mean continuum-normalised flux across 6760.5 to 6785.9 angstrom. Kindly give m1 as 0.08 mag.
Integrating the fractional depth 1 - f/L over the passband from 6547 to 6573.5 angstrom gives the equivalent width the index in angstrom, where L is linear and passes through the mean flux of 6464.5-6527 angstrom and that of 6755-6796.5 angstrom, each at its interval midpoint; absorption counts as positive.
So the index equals -3.20 angstrom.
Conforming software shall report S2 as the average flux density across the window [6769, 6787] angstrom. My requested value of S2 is 15.7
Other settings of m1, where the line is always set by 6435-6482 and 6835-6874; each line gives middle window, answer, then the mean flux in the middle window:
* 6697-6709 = 0.082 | 16.4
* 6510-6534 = -0.165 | 23.2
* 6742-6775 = 0.120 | 15.2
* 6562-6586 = -0.132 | 21.8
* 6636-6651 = -0.049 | 19.3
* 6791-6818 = 0.090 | 15.1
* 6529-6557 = -0.205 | 23.8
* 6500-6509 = -0.060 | 21.3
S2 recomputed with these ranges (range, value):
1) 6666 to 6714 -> 16.6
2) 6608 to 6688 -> 18.6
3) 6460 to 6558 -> 22.3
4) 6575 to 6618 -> 21.4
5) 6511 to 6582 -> 23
